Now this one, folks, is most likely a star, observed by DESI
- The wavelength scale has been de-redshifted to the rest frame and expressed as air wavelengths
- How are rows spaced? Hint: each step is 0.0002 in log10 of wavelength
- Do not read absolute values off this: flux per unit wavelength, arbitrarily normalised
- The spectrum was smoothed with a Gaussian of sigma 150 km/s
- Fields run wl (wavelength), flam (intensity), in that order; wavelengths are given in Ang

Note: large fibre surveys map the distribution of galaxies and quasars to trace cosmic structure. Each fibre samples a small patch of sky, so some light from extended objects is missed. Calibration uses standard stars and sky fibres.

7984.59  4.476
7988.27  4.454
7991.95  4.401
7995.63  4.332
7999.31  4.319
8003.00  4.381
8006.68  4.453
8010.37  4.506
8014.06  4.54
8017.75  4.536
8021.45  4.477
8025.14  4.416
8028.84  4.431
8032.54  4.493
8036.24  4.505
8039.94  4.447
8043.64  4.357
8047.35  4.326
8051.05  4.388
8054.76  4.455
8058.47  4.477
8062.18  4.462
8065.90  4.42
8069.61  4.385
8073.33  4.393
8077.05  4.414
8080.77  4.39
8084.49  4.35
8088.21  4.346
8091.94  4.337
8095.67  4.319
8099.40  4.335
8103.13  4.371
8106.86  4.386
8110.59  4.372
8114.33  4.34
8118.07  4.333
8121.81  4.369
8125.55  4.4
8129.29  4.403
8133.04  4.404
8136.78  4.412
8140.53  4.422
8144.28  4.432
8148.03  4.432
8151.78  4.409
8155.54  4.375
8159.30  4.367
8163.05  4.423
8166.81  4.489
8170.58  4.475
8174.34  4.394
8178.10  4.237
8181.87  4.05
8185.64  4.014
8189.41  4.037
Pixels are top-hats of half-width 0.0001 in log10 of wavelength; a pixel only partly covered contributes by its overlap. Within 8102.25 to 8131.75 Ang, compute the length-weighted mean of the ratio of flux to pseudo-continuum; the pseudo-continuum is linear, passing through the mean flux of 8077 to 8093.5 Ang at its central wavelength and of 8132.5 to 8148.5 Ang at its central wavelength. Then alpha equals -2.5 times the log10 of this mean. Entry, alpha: 0.01 mag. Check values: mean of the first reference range 4.36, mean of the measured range 4.37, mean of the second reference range 4.42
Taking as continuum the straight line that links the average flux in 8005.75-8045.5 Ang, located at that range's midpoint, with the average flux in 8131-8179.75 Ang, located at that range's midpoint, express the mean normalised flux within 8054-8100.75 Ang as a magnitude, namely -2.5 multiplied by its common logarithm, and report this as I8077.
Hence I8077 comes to 0.01 mag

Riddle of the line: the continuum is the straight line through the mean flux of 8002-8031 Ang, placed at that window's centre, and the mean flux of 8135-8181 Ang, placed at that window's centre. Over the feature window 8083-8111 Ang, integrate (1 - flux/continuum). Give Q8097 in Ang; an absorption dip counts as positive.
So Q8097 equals 0.5 Ang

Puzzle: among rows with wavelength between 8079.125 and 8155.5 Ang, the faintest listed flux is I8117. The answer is 4.319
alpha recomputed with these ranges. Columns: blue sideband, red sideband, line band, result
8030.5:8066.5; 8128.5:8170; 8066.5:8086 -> 0.01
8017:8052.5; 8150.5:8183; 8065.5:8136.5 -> 0.01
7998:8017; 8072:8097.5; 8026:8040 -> -0.01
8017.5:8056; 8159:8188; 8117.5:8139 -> -0.01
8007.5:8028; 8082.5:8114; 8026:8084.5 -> 0.00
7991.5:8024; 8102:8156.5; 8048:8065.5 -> 0.00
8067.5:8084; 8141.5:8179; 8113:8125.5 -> 0.01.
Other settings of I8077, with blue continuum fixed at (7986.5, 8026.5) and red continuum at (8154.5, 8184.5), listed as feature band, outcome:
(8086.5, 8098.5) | 0.01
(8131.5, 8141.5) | -0.01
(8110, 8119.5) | 0.01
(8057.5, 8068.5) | -0.01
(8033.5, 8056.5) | 0.00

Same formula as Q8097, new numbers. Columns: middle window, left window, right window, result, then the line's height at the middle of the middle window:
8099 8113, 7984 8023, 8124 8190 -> 0.0 Ang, 4.38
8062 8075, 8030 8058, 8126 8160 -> 0.0 Ang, 4.42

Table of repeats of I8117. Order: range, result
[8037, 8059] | 4.326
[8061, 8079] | 4.385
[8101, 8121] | 4.333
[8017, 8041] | 4.416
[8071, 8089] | 4.346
